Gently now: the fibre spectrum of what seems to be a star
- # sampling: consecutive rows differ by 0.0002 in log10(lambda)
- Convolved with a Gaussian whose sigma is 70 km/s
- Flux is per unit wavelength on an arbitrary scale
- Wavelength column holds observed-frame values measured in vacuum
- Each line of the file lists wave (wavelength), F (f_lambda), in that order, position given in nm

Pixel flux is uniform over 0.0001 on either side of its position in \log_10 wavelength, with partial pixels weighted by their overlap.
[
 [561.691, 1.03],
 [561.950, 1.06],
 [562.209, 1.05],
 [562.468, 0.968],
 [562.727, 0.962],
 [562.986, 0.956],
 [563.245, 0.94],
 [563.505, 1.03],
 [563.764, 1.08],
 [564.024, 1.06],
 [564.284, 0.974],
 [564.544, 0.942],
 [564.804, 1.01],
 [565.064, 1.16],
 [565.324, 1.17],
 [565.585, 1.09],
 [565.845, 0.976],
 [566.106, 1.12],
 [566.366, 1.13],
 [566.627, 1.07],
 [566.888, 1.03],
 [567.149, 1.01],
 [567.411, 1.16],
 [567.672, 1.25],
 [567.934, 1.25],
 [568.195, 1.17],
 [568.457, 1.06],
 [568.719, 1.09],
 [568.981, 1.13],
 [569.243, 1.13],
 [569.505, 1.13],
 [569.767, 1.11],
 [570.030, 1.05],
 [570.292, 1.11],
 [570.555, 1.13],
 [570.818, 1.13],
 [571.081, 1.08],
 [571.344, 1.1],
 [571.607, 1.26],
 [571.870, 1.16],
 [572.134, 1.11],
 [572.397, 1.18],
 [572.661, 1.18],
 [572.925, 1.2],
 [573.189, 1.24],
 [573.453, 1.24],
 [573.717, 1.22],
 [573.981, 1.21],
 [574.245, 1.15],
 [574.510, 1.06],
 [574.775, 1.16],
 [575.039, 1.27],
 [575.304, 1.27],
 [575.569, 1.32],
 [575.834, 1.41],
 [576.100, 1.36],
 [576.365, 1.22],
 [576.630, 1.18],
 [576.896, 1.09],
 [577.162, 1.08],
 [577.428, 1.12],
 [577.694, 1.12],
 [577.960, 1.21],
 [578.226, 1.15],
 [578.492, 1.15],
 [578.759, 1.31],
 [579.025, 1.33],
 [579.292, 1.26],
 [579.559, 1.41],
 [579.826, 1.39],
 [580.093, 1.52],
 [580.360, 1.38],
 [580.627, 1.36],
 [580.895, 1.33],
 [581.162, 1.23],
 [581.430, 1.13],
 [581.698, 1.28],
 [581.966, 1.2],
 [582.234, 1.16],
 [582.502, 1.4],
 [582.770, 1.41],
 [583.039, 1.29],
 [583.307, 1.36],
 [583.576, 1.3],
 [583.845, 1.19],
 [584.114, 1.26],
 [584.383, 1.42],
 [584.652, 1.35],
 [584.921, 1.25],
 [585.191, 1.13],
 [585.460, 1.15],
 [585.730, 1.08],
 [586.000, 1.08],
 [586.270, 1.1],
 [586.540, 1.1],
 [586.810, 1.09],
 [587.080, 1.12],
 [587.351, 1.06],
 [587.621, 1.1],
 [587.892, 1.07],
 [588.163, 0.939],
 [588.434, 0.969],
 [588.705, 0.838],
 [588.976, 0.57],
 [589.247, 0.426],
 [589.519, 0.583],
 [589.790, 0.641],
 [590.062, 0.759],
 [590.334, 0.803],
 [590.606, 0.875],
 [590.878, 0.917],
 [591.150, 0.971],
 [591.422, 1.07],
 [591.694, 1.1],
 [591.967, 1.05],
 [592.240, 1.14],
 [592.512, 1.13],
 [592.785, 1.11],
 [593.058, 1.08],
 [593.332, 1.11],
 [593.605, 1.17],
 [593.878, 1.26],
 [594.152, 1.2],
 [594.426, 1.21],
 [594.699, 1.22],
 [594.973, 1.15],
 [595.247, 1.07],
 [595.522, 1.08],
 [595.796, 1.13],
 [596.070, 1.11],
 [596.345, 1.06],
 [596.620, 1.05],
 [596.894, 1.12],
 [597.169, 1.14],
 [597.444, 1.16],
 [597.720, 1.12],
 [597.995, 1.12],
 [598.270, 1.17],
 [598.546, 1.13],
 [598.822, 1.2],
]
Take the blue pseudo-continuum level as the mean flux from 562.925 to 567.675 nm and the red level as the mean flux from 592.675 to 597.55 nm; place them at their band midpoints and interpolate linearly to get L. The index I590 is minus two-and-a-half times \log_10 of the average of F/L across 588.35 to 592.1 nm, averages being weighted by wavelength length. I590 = 0.33 mag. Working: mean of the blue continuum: 1.06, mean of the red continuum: 1.13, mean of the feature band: 0.825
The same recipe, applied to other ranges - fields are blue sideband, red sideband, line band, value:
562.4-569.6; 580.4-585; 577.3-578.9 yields 0.05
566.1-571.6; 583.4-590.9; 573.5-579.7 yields -0.14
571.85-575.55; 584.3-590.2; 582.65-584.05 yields -0.24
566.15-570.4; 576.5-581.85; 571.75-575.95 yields -0.02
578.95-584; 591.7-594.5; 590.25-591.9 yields 0.21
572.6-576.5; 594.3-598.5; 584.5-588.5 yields 0.06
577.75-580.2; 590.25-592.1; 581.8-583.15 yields -0.08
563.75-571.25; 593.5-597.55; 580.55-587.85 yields -0.09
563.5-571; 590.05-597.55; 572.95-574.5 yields -0.10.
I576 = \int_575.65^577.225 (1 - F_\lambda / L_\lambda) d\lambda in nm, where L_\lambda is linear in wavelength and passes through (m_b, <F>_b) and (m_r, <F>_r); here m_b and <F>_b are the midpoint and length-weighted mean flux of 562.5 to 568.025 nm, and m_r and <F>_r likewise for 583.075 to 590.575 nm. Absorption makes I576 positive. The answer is -0.284 nm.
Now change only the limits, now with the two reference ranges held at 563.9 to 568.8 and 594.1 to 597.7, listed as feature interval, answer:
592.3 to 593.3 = 0.01 nm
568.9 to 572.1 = -0.09 nm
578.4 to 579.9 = -0.27 nm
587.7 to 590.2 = 0.80 nm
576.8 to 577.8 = 0.00 nm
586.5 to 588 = 0.04 nm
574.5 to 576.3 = -0.28 nm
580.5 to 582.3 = -0.22 nm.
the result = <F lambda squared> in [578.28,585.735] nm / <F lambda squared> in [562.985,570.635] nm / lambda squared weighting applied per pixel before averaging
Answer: 1.25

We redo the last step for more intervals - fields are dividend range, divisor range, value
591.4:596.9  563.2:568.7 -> 1.15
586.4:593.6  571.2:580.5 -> 0.81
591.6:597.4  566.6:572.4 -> 1.09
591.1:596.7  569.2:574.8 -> 1.05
